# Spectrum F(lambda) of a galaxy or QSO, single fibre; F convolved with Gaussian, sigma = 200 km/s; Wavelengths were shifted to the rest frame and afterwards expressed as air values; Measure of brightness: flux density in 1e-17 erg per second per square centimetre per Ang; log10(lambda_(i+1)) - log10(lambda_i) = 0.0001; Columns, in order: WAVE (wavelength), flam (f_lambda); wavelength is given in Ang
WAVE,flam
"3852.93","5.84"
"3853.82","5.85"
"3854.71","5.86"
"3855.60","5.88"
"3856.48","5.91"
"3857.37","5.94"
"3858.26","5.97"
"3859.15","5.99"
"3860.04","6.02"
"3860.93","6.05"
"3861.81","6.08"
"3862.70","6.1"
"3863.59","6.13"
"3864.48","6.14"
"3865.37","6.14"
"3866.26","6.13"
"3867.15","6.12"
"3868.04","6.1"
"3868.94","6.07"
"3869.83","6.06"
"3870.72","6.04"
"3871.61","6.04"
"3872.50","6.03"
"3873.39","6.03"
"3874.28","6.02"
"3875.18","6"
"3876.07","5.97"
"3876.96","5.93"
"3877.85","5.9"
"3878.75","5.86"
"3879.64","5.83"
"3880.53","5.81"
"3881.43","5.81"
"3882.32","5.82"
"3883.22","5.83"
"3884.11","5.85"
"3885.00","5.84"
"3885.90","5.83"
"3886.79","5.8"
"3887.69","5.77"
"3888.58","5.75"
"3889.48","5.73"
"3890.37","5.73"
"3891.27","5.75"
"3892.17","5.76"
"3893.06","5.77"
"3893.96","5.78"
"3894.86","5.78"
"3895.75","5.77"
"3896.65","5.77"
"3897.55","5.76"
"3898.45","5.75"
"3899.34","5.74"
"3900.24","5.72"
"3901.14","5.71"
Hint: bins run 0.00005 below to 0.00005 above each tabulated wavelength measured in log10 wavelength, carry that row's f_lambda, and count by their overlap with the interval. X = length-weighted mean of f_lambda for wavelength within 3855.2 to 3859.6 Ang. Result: 5.94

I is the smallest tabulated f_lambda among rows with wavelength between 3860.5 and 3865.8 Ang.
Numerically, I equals 6.05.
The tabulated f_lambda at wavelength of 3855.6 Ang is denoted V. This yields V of 5.88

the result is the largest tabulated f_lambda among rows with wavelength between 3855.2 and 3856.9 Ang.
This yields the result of 5.91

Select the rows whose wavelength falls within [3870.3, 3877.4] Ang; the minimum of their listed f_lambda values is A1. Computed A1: 5.93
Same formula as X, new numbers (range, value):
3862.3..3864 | 6.11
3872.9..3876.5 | 6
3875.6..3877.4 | 5.97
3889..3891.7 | 5.73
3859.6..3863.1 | 6.07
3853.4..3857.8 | 5.89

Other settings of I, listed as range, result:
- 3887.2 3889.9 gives 5.73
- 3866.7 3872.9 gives 6.03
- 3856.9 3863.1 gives 5.94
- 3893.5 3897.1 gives 5.77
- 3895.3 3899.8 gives 5.74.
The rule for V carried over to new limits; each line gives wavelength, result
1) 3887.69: 5.77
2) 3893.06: 5.77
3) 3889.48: 5.73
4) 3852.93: 5.84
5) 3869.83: 6.06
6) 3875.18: 6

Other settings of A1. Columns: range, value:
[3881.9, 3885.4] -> 5.82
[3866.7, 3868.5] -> 6.1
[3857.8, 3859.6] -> 5.97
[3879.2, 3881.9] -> 5.81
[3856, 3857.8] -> 5.91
